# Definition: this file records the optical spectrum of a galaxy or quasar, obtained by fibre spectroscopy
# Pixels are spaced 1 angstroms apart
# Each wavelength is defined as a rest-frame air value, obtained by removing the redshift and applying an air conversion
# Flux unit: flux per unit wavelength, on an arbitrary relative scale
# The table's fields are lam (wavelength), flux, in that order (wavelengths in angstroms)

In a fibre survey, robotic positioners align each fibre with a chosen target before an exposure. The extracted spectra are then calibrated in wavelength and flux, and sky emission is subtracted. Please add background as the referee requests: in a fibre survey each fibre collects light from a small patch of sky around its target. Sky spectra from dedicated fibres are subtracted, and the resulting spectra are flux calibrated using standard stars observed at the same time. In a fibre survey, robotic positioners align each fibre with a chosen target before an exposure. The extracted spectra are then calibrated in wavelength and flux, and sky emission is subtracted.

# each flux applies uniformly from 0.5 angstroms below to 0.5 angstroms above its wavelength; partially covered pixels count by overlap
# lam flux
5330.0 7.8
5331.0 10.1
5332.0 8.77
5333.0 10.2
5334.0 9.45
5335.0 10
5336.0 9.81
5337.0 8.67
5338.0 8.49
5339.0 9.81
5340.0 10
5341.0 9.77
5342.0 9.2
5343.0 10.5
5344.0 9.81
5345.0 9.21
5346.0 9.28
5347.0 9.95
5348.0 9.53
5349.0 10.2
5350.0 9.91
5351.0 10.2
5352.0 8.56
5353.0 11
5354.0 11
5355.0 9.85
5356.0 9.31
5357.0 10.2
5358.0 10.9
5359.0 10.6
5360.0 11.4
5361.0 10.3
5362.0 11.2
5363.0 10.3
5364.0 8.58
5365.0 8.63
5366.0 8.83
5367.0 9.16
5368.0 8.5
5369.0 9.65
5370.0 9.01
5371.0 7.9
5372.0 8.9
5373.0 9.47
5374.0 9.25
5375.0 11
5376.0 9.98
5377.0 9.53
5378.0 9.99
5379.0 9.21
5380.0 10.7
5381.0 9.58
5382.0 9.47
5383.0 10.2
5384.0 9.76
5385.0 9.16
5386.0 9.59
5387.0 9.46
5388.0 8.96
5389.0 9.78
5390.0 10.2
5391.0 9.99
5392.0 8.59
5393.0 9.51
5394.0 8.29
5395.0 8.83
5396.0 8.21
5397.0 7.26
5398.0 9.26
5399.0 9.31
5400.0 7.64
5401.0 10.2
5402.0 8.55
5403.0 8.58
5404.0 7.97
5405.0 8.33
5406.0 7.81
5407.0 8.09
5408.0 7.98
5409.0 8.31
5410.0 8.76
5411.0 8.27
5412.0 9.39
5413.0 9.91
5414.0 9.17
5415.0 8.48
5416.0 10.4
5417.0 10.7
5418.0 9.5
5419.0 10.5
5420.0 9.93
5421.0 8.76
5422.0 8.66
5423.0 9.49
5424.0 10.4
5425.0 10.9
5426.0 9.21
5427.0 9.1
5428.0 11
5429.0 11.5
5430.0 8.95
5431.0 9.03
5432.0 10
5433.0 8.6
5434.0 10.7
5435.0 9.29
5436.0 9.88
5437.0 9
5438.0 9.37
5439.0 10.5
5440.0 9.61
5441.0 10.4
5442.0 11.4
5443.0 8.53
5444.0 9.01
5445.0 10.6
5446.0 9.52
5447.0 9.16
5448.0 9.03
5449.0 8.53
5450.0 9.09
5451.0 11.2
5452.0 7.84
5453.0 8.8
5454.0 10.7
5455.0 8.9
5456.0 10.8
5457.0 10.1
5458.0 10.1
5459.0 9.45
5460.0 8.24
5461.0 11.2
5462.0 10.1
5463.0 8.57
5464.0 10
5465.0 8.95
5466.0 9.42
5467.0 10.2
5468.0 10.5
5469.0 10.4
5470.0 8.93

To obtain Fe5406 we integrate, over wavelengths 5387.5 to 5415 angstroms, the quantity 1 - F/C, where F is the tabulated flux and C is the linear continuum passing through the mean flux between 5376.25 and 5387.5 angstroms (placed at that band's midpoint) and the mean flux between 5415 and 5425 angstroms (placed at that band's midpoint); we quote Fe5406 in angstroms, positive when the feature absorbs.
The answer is 2.75 angstroms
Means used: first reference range 9.7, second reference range 9.8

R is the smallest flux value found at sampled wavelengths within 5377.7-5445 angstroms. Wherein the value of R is 7.26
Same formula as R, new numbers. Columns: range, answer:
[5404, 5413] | 7.81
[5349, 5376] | 7.9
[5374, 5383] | 9.21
